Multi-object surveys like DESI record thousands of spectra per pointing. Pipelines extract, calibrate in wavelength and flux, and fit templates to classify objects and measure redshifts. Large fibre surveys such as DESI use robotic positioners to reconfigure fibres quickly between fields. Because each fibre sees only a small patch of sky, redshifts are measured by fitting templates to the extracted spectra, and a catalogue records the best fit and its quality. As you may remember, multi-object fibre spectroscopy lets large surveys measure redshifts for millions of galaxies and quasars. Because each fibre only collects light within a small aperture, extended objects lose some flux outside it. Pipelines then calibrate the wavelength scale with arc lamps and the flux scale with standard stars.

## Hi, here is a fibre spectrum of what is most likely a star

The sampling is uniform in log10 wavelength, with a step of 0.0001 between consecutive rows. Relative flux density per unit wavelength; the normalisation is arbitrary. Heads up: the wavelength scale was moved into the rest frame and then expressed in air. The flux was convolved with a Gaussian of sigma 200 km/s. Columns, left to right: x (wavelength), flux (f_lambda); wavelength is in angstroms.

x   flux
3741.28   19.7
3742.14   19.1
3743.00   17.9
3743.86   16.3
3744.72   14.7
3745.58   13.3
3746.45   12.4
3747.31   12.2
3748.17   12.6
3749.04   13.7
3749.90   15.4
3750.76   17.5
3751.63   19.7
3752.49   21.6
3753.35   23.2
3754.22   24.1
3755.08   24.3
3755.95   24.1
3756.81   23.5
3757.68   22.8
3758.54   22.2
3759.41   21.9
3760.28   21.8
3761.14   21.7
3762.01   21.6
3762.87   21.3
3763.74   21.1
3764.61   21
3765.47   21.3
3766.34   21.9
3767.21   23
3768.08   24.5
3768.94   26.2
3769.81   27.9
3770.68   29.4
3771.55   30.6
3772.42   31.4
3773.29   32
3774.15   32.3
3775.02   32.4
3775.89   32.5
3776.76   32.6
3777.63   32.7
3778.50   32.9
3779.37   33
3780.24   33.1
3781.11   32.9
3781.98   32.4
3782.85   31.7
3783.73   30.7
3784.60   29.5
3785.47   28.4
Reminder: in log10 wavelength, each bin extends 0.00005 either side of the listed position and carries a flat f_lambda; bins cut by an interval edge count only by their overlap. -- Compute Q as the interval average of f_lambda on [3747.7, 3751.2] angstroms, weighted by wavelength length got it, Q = 14.8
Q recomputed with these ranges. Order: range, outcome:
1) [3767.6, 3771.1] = 27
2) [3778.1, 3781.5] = 33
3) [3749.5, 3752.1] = 17.6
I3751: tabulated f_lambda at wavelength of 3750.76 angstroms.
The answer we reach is 17.5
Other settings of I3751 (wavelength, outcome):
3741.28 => 19.7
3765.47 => 21.3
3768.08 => 24.5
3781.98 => 32.4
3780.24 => 33.1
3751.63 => 19.7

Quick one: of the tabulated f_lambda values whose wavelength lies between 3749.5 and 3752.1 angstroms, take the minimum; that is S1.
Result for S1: 15.4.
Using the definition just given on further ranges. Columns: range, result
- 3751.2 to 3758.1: 19.7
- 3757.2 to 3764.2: 21.1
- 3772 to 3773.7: 31.4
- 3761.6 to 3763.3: 21.3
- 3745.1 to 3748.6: 12.2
